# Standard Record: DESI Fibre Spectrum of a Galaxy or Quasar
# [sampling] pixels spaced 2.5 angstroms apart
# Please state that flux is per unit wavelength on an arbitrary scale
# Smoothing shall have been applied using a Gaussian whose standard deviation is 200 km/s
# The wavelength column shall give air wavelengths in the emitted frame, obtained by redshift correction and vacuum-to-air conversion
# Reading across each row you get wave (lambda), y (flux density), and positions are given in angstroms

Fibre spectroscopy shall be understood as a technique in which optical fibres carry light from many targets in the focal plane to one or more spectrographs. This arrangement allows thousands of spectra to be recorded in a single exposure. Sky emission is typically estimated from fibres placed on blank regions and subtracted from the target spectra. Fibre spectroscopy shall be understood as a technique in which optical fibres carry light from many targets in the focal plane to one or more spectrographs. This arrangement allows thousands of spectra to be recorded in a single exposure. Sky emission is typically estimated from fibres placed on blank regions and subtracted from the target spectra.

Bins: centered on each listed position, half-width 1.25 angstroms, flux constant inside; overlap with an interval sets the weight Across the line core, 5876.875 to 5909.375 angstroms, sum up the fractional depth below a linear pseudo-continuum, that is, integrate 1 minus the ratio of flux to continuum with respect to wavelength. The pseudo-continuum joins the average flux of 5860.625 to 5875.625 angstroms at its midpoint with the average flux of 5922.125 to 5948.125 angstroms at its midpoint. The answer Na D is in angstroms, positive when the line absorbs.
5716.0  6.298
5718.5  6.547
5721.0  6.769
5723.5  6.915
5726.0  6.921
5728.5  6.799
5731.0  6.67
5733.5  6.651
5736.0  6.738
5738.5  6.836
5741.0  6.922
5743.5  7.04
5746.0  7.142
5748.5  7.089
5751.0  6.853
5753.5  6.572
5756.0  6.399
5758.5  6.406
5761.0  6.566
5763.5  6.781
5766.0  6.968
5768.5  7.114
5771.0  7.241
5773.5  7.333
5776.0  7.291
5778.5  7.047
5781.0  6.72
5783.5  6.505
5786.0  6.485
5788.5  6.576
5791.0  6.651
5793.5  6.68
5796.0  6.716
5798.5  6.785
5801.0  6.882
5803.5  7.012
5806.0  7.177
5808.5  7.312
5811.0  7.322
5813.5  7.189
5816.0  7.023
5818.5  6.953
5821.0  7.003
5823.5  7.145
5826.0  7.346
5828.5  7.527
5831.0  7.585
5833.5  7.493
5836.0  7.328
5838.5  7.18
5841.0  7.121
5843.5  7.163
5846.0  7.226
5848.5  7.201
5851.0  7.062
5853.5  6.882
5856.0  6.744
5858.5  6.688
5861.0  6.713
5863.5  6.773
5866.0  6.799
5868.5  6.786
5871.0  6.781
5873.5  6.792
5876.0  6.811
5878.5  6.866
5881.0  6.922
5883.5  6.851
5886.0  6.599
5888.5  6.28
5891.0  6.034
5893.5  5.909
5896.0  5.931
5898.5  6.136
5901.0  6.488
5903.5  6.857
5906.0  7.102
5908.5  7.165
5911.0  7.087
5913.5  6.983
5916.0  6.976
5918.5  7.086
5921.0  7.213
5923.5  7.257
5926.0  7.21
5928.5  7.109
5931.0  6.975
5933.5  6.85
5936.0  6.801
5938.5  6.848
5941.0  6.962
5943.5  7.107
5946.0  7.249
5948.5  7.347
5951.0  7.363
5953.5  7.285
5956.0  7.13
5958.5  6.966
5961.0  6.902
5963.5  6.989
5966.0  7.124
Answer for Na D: 1.6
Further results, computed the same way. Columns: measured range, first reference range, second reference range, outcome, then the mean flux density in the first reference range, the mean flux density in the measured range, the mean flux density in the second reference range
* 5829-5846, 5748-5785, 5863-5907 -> -1.6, 6.85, 7.31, 6.59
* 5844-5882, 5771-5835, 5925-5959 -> 1.0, 7.04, 6.88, 7.09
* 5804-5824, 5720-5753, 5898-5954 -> -0.6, 6.87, 7.14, 7.03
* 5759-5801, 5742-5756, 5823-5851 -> 1.2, 6.89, 6.83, 7.29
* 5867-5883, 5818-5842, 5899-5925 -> 0.7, 7.28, 6.83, 7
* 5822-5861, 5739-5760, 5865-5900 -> -3.2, 6.8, 7.16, 6.53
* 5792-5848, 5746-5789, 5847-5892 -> -2.9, 6.83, 7.14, 6.76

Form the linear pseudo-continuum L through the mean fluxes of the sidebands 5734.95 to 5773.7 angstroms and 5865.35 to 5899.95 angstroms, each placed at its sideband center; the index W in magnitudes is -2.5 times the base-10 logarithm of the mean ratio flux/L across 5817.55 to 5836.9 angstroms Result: -0.10 mag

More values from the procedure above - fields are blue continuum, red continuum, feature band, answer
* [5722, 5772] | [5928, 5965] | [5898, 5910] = 0.03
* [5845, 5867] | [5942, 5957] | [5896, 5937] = 0.03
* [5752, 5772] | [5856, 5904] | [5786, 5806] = -0.01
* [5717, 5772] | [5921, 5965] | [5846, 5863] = 0.01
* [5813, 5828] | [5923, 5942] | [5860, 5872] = 0.05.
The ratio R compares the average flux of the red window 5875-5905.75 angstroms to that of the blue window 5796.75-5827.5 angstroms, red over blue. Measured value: 0.9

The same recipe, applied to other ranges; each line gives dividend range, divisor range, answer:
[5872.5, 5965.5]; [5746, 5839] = 0.99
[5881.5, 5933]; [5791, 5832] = 0.95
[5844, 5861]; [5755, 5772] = 1.03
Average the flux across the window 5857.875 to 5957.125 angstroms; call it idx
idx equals 6.85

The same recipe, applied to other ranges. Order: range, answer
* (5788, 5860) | 7.07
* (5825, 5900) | 6.85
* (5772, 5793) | 6.83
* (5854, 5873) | 6.76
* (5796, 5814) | 7.07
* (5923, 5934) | 7.08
